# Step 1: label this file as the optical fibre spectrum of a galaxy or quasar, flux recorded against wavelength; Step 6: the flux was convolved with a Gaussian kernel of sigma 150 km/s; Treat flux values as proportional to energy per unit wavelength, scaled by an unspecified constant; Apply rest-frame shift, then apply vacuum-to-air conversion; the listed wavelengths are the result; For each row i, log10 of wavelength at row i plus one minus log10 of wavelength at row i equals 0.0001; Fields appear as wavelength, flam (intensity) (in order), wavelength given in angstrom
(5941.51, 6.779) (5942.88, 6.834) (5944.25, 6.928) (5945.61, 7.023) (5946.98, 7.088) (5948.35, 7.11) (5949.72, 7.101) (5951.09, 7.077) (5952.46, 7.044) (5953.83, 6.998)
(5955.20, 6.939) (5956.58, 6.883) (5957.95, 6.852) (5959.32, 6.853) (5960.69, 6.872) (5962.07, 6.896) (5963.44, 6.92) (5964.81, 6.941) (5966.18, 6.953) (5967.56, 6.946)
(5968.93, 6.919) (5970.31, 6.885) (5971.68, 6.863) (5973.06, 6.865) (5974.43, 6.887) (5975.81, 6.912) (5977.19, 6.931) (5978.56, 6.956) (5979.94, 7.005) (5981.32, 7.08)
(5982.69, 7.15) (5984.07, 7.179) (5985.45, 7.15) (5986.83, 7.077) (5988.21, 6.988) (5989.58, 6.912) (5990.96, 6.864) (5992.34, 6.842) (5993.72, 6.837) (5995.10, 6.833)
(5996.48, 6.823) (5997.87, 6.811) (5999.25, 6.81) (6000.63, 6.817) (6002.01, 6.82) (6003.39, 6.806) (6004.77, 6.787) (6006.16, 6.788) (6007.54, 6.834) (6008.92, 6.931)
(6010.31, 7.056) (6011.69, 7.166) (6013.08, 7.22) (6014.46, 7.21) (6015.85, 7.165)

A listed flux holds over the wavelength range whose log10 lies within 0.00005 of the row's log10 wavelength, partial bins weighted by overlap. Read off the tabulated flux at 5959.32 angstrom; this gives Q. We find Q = 6.853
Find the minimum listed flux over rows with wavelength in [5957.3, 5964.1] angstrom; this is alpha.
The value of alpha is 6.852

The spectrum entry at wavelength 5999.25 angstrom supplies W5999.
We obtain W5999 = 6.81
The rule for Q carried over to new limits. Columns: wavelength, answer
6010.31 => 7.056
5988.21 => 6.988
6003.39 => 6.806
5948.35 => 7.11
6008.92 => 6.931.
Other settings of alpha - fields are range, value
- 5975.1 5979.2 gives 6.912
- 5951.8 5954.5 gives 6.998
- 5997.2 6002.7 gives 6.81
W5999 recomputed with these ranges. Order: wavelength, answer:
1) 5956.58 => 6.883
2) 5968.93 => 6.919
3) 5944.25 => 6.928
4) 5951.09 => 7.077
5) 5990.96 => 6.864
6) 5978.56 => 6.956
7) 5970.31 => 6.885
